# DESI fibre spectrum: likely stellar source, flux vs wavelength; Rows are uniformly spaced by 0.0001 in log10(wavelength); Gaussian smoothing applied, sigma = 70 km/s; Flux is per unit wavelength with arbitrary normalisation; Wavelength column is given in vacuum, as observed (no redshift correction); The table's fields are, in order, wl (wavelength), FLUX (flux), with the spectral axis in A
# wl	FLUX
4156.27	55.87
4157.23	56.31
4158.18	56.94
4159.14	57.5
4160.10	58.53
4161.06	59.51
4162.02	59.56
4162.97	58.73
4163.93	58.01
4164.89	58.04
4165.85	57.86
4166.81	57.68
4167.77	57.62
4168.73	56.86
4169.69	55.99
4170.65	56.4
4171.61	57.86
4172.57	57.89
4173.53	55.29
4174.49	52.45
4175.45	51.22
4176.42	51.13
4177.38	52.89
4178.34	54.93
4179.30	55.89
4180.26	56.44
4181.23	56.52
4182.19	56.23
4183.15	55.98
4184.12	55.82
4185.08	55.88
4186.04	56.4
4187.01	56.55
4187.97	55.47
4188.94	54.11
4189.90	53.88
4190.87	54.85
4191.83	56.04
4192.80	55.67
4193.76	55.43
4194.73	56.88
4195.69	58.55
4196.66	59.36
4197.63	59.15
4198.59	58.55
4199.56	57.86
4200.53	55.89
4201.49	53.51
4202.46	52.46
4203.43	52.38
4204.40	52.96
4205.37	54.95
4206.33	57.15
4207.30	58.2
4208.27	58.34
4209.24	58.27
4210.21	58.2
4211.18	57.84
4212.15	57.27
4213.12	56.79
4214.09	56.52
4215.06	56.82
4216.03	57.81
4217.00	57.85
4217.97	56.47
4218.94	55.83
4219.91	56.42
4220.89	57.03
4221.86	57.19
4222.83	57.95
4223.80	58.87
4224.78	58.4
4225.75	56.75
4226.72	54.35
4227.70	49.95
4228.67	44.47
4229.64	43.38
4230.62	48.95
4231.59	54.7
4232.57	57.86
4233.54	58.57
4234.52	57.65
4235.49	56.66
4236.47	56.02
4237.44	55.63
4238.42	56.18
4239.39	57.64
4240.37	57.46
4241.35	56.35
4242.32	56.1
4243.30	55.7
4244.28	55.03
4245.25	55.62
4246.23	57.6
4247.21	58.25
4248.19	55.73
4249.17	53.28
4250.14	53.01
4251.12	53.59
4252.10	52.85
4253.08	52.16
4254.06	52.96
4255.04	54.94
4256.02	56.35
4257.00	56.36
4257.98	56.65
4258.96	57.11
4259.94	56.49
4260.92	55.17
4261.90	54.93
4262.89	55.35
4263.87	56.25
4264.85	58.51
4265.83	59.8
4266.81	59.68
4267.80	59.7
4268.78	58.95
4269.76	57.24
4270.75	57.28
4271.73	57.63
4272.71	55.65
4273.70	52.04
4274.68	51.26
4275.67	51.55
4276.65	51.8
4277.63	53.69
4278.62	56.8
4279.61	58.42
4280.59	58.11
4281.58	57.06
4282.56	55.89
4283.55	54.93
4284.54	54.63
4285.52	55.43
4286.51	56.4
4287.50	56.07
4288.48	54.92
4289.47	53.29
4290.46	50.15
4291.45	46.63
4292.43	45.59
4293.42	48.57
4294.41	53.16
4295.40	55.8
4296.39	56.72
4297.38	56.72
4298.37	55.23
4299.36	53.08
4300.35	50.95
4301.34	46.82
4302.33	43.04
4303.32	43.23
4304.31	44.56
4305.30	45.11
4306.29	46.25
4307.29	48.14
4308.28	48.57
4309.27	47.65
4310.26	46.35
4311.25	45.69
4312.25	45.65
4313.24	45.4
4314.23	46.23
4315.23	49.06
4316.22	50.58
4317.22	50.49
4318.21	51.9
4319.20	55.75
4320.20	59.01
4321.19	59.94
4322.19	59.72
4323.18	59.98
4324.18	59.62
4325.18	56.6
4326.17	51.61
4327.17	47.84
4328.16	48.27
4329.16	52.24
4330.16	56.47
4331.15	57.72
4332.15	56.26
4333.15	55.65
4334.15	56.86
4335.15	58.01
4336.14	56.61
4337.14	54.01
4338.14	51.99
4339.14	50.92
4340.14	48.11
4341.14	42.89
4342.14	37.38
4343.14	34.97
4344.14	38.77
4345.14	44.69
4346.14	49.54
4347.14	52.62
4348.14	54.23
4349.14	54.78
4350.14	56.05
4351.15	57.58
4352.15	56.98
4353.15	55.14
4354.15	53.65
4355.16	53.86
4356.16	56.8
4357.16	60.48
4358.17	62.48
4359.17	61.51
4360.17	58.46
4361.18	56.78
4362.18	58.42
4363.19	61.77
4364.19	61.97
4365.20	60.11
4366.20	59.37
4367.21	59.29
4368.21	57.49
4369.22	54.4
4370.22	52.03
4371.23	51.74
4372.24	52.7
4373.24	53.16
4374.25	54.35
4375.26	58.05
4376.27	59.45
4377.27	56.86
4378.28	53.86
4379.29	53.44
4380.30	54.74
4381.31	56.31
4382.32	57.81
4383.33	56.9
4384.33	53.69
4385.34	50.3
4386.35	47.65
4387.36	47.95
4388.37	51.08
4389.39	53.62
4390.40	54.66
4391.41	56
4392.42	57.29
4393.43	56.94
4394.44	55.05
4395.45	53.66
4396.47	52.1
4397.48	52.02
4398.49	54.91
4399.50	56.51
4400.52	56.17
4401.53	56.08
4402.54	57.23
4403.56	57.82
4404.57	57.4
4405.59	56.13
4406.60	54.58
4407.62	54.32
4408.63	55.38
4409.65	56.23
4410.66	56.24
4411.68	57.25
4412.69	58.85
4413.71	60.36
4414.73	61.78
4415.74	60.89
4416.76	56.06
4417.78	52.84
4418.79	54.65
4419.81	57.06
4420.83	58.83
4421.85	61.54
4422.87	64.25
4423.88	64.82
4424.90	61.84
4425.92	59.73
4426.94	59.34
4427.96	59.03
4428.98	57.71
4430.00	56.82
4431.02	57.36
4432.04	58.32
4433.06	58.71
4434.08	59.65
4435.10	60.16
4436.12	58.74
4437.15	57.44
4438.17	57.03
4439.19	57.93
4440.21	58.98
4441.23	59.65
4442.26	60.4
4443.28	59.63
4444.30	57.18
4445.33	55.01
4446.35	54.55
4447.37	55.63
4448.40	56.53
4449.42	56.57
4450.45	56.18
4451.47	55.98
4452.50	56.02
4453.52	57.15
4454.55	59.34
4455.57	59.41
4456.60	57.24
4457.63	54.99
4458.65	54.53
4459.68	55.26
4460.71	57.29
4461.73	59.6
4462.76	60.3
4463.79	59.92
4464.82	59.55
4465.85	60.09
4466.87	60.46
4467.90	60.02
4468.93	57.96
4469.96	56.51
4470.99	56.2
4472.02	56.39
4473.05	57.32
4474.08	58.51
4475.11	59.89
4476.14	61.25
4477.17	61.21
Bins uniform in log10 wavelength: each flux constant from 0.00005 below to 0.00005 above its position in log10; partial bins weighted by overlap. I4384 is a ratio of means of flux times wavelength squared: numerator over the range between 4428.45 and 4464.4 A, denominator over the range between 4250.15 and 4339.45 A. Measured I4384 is 1.2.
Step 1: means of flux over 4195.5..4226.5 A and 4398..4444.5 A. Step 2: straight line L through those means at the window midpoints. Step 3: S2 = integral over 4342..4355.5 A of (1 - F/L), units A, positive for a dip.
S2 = 1.7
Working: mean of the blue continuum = 56.9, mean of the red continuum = 58.1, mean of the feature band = 50.3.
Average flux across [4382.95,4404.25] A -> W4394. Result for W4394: 54.2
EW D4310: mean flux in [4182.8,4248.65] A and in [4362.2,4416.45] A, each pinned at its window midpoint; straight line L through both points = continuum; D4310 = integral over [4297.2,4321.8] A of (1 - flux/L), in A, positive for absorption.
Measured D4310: 2.9 A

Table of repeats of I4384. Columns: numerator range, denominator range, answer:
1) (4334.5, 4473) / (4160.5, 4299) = 1.09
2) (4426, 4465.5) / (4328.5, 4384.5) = 1.10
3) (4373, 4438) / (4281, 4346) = 1.15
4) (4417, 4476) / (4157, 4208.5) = 1.17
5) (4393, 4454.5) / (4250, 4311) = 1.15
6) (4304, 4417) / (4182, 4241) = 1.04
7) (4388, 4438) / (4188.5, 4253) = 1.12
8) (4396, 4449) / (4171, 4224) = 1.14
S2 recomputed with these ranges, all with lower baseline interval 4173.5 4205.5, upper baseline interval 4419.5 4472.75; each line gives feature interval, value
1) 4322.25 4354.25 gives 2.7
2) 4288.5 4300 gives 0.8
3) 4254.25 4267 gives -0.1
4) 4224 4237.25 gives 0.5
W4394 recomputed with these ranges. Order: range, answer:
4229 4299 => 55.1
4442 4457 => 57.1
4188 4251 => 55.8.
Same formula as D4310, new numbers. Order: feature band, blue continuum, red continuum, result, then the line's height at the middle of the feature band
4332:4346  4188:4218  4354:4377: 2.03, 57.2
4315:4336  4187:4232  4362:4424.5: 0.36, 56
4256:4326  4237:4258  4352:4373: 3.49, 56.1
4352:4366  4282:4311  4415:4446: -1.03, 54.5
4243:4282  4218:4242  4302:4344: -1.59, 53.6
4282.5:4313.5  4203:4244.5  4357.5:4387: 3.20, 56.1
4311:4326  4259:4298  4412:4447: 0.79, 56.1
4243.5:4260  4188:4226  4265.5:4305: -0.07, 54.9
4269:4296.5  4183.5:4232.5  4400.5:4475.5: 1.09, 56.4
